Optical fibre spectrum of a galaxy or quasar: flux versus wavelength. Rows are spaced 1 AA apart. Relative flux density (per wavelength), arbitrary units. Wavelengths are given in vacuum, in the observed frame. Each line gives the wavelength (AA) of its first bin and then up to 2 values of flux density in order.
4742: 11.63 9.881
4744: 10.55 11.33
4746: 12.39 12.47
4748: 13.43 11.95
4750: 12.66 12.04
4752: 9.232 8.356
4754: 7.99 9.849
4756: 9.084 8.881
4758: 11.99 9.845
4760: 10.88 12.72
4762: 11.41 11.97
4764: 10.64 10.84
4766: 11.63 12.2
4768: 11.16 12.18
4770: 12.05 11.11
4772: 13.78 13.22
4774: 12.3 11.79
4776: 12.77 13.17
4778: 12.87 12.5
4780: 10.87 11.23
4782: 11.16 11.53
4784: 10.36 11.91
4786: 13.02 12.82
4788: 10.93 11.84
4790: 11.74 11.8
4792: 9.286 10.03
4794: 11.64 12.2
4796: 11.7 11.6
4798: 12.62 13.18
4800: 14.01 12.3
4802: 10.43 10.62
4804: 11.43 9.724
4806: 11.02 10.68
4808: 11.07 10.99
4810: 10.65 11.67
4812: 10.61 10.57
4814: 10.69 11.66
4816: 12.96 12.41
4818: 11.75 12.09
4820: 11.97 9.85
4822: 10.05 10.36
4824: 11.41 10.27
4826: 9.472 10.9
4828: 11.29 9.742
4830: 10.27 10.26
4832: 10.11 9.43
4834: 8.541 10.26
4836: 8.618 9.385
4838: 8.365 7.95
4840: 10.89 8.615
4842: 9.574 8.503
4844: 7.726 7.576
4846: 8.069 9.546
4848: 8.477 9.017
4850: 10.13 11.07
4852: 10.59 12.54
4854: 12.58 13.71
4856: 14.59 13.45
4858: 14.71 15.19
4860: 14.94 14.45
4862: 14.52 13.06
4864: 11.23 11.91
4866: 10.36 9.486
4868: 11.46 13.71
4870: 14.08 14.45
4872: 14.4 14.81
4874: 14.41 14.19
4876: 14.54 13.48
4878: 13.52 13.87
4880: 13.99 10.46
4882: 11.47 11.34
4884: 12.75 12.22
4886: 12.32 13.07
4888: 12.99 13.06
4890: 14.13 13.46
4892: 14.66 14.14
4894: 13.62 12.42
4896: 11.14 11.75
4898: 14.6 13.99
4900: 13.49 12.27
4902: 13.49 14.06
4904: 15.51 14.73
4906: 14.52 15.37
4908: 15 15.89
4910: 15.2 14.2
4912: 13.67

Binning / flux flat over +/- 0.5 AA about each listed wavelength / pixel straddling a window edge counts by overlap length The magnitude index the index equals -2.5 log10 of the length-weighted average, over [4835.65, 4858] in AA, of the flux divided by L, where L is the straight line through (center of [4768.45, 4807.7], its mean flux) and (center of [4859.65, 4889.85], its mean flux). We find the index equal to 0.24 mag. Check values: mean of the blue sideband 11.8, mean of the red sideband 13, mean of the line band 10.2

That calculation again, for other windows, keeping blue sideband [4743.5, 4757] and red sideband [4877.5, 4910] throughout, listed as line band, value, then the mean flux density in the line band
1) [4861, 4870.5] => 0.05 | 12.3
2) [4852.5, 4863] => -0.10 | 14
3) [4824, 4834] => 0.20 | 10.2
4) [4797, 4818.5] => 0.03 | 11.5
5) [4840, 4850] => 0.39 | 8.76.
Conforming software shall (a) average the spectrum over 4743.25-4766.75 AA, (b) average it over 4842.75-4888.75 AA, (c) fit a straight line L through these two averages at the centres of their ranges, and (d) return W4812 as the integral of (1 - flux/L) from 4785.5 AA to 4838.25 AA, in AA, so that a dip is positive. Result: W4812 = 2.9 AA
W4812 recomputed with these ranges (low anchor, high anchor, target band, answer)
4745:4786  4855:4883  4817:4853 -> 8.1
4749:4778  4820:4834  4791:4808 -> -1.1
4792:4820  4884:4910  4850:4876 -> -0.6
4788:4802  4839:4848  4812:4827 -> -1.2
